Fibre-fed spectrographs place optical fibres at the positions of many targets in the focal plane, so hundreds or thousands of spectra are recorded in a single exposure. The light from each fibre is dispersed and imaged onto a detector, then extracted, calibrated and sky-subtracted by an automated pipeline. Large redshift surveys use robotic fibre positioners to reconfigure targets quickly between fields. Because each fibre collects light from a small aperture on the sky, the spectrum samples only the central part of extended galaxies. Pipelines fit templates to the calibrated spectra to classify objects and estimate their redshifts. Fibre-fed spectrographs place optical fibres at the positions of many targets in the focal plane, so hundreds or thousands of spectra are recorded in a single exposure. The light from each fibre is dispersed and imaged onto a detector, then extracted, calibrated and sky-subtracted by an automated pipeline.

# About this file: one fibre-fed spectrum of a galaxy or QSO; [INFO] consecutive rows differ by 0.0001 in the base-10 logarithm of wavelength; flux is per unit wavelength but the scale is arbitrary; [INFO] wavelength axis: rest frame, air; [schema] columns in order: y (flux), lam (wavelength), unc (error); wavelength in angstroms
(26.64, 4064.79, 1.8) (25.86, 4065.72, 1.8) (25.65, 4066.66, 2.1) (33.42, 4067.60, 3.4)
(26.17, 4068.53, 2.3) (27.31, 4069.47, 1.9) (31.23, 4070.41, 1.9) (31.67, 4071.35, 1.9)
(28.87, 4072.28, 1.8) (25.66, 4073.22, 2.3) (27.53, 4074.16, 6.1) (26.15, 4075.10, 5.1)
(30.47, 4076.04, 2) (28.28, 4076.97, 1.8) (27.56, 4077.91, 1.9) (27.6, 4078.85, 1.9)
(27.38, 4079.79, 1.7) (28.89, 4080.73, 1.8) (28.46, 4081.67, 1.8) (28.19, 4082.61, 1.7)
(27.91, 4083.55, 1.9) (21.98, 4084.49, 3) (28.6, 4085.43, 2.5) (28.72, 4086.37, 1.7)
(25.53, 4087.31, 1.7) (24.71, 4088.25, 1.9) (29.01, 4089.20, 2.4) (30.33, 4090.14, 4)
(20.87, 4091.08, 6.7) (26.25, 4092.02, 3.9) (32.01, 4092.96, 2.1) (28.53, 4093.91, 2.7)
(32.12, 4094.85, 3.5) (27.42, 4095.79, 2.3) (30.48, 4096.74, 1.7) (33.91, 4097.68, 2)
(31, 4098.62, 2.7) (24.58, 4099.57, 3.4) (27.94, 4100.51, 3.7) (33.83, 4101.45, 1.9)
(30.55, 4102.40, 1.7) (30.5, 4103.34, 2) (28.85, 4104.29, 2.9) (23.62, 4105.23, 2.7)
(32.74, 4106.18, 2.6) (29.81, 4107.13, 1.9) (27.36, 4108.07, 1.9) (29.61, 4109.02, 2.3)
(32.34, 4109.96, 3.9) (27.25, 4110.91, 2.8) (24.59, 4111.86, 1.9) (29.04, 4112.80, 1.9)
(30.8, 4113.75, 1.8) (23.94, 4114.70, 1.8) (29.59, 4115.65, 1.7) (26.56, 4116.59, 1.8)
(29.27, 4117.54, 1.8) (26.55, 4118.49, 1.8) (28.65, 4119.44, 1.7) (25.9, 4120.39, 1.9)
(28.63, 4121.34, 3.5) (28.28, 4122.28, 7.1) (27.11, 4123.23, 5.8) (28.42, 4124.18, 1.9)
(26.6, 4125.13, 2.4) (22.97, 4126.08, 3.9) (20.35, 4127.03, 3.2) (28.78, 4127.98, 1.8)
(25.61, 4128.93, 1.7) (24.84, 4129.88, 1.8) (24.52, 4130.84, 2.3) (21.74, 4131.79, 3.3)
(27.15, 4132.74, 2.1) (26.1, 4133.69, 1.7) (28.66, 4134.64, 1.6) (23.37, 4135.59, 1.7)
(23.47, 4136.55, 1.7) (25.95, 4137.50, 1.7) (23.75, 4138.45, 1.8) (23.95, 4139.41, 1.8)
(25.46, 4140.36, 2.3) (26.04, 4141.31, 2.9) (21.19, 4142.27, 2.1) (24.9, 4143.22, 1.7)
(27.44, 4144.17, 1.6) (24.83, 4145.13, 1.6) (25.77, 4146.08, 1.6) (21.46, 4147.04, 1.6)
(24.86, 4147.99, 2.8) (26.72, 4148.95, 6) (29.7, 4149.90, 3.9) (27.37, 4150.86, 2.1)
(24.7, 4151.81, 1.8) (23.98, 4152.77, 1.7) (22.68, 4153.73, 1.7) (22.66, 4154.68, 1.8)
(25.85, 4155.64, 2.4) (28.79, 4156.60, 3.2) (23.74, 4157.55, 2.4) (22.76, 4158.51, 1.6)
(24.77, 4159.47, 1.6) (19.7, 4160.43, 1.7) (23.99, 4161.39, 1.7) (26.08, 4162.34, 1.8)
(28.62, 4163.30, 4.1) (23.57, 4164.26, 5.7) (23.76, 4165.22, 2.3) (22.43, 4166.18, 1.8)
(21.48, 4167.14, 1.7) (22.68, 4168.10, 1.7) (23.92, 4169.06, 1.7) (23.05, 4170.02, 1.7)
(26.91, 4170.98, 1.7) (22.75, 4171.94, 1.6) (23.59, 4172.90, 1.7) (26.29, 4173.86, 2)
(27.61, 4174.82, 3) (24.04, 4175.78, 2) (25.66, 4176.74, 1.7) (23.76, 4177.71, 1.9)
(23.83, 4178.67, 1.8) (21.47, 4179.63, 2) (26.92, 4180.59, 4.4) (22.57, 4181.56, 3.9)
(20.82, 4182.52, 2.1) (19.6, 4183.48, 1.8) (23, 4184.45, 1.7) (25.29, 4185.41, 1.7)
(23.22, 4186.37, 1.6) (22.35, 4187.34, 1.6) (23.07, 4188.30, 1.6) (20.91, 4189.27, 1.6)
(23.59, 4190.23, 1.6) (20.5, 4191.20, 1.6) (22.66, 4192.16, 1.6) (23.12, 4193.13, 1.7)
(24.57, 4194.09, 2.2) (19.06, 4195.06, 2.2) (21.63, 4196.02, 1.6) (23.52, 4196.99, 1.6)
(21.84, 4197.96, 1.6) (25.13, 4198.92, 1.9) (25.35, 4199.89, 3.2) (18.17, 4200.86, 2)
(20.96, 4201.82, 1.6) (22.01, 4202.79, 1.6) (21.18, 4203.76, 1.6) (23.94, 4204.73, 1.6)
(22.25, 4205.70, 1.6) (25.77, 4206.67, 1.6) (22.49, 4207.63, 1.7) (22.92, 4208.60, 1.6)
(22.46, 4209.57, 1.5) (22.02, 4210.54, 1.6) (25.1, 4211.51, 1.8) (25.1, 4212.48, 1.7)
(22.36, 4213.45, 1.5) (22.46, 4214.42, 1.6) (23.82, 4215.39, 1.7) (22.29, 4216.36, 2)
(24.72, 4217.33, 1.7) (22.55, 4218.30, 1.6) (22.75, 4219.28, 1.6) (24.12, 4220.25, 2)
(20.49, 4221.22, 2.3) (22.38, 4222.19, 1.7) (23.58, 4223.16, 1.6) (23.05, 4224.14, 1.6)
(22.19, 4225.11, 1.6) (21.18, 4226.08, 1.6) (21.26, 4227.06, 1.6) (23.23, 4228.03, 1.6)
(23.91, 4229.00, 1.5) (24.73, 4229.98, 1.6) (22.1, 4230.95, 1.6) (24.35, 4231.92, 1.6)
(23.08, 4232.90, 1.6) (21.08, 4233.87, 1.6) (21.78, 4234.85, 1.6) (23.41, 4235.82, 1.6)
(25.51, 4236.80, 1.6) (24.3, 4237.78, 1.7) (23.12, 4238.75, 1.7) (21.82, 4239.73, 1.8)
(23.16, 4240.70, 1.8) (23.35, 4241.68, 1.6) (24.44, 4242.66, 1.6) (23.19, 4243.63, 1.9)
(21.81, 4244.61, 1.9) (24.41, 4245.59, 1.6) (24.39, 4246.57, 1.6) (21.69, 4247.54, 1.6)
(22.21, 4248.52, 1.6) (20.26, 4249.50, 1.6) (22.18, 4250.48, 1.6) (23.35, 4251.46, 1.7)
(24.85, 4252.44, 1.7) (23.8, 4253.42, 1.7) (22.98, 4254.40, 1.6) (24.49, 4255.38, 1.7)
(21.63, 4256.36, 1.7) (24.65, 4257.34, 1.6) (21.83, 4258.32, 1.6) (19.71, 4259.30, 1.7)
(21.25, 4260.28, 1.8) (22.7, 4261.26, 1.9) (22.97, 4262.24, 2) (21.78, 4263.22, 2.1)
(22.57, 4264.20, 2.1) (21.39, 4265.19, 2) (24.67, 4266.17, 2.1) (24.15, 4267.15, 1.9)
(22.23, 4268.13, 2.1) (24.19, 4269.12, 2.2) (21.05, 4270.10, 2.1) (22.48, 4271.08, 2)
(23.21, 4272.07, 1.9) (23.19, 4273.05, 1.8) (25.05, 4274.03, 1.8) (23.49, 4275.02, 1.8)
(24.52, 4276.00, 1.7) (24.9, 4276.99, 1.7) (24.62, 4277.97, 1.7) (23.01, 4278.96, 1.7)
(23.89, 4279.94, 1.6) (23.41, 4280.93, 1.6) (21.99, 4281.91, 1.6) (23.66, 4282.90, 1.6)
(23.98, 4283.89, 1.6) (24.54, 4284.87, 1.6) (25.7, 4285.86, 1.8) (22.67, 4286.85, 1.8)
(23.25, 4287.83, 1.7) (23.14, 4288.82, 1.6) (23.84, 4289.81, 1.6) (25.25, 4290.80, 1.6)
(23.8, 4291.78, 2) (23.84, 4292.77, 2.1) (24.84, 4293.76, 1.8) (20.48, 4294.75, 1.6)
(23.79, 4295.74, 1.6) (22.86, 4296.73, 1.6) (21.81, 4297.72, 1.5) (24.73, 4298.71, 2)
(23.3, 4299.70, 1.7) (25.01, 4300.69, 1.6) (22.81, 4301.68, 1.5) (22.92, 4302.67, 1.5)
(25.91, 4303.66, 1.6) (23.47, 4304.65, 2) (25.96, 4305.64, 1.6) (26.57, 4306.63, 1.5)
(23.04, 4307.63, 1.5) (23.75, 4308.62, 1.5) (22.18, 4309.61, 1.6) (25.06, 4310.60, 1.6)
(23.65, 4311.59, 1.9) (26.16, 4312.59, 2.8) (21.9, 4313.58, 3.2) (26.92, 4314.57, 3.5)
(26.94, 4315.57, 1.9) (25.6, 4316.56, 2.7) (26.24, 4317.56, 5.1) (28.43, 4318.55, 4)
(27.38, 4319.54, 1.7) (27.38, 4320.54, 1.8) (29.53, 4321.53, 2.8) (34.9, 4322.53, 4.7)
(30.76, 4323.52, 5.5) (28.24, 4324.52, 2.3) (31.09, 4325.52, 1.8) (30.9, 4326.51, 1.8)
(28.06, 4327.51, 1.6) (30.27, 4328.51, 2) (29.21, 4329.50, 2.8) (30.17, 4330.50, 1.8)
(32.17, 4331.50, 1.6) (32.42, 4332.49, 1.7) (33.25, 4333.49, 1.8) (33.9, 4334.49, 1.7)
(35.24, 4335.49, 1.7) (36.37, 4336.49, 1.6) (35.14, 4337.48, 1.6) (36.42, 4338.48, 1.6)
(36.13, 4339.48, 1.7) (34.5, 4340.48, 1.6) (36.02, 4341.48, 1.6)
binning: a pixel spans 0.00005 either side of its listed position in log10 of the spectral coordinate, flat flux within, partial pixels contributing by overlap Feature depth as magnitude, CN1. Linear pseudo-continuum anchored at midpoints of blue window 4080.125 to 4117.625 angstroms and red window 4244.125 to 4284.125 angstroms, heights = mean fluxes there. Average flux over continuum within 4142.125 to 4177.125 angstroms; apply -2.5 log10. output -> 0.08 mag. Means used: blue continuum 28.4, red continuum 23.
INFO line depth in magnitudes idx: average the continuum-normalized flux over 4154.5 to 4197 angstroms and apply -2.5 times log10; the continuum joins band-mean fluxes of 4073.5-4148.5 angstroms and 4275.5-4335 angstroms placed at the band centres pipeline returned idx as 0.14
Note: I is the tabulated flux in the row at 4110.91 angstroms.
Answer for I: 27.25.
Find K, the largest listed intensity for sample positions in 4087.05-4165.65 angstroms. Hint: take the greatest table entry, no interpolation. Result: 33.91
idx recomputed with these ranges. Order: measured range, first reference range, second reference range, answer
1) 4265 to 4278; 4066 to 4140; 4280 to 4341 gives 0.15 mag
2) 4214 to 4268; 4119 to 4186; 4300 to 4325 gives 0.12 mag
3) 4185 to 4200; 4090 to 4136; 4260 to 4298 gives 0.13 mag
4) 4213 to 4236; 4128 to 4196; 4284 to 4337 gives 0.11 mag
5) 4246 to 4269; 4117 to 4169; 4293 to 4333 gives 0.15 mag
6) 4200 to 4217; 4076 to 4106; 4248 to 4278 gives 0.09 mag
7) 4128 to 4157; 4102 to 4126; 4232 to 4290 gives 0.08 mag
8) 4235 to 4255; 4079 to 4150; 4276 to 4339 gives 0.15 mag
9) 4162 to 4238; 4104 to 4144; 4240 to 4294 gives 0.07 mag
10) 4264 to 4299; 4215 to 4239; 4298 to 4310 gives 0.01 mag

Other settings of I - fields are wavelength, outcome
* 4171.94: 22.75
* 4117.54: 29.27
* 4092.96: 32.01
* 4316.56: 25.6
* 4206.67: 25.77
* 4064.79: 26.64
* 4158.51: 22.76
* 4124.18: 28.42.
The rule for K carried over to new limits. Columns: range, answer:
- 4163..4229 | 28.62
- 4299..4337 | 36.37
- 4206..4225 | 25.77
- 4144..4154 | 29.7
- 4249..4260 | 24.85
